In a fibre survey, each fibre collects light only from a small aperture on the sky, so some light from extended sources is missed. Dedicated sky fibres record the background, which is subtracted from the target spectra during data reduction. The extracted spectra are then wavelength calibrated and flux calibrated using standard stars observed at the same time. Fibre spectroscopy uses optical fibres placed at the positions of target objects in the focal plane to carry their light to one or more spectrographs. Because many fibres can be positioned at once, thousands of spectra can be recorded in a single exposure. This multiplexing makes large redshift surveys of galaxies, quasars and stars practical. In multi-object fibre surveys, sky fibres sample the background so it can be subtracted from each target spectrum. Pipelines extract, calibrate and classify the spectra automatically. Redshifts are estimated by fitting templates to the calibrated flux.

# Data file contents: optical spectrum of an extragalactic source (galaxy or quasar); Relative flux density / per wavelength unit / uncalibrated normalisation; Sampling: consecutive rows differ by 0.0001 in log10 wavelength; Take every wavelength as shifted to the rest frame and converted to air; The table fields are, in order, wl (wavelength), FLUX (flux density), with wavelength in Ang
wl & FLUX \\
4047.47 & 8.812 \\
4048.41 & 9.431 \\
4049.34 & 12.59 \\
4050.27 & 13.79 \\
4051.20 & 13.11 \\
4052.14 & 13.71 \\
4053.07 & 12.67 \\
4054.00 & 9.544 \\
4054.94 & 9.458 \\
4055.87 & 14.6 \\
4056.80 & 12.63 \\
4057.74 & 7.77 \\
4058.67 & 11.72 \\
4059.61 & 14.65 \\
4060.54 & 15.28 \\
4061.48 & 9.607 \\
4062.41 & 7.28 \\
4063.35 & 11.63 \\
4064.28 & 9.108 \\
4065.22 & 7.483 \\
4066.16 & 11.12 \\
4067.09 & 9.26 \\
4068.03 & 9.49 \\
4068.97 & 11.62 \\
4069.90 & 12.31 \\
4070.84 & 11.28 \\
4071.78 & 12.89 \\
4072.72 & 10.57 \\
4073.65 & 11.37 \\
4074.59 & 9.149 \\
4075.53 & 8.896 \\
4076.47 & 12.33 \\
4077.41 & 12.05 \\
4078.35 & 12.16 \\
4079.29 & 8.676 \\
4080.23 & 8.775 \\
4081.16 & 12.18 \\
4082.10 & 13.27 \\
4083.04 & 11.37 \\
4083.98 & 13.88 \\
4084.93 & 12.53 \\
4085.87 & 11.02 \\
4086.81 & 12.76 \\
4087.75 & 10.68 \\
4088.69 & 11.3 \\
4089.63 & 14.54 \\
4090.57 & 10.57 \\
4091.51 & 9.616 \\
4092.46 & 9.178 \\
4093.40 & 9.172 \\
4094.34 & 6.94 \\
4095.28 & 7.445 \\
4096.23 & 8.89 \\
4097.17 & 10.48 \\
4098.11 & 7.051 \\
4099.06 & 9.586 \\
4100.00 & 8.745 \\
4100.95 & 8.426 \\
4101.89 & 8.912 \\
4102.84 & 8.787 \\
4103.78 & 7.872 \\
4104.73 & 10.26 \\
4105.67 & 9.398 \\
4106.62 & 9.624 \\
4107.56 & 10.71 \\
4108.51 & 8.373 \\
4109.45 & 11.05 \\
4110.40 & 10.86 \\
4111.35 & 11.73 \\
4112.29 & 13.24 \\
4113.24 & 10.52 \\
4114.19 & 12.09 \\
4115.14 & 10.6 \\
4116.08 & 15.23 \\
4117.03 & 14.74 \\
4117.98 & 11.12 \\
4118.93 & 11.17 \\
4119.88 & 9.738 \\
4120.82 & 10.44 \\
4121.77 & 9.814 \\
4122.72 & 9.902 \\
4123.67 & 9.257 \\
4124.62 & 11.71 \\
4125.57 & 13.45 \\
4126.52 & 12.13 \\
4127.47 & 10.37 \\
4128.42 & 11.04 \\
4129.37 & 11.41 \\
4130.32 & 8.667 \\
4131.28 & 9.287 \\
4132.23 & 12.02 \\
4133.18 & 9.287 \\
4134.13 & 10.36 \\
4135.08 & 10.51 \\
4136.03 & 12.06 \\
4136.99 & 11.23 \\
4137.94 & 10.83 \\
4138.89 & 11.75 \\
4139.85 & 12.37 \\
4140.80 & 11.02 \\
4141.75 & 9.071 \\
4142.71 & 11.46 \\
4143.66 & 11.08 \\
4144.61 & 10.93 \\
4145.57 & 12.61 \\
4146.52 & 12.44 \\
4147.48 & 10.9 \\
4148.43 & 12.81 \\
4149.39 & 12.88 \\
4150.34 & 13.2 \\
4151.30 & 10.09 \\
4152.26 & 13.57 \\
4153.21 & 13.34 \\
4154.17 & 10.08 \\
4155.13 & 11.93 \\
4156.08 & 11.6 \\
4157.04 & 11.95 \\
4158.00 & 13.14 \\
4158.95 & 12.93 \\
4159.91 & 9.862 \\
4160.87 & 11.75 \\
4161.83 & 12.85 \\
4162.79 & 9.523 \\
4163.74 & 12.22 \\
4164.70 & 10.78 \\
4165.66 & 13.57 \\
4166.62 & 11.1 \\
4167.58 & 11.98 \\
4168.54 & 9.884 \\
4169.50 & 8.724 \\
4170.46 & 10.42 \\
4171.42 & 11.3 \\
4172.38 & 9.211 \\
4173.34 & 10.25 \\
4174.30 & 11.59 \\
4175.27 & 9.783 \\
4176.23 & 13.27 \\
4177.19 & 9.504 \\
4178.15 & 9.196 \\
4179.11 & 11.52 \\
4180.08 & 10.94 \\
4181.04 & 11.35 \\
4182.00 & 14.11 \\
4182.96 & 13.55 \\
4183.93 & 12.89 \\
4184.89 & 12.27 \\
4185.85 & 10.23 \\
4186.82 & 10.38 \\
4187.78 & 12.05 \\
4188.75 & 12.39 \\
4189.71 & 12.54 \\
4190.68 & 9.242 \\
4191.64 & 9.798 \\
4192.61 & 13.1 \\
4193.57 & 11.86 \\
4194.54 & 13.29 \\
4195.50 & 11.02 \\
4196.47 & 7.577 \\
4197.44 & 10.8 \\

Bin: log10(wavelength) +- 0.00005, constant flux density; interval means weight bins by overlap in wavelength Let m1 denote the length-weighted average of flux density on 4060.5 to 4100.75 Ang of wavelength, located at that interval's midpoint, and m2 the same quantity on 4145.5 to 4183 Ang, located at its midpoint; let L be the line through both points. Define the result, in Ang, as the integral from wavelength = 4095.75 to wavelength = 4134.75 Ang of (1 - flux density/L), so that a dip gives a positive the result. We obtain 1.65 Ang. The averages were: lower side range 10.5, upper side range 11.5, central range 10.4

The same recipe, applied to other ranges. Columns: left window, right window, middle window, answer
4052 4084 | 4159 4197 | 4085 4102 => 2.0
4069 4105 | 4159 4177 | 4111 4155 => -2.5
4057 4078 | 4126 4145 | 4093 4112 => 2.8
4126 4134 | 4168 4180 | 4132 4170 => -3.7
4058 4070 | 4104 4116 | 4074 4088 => -0.8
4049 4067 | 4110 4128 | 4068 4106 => 3.4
